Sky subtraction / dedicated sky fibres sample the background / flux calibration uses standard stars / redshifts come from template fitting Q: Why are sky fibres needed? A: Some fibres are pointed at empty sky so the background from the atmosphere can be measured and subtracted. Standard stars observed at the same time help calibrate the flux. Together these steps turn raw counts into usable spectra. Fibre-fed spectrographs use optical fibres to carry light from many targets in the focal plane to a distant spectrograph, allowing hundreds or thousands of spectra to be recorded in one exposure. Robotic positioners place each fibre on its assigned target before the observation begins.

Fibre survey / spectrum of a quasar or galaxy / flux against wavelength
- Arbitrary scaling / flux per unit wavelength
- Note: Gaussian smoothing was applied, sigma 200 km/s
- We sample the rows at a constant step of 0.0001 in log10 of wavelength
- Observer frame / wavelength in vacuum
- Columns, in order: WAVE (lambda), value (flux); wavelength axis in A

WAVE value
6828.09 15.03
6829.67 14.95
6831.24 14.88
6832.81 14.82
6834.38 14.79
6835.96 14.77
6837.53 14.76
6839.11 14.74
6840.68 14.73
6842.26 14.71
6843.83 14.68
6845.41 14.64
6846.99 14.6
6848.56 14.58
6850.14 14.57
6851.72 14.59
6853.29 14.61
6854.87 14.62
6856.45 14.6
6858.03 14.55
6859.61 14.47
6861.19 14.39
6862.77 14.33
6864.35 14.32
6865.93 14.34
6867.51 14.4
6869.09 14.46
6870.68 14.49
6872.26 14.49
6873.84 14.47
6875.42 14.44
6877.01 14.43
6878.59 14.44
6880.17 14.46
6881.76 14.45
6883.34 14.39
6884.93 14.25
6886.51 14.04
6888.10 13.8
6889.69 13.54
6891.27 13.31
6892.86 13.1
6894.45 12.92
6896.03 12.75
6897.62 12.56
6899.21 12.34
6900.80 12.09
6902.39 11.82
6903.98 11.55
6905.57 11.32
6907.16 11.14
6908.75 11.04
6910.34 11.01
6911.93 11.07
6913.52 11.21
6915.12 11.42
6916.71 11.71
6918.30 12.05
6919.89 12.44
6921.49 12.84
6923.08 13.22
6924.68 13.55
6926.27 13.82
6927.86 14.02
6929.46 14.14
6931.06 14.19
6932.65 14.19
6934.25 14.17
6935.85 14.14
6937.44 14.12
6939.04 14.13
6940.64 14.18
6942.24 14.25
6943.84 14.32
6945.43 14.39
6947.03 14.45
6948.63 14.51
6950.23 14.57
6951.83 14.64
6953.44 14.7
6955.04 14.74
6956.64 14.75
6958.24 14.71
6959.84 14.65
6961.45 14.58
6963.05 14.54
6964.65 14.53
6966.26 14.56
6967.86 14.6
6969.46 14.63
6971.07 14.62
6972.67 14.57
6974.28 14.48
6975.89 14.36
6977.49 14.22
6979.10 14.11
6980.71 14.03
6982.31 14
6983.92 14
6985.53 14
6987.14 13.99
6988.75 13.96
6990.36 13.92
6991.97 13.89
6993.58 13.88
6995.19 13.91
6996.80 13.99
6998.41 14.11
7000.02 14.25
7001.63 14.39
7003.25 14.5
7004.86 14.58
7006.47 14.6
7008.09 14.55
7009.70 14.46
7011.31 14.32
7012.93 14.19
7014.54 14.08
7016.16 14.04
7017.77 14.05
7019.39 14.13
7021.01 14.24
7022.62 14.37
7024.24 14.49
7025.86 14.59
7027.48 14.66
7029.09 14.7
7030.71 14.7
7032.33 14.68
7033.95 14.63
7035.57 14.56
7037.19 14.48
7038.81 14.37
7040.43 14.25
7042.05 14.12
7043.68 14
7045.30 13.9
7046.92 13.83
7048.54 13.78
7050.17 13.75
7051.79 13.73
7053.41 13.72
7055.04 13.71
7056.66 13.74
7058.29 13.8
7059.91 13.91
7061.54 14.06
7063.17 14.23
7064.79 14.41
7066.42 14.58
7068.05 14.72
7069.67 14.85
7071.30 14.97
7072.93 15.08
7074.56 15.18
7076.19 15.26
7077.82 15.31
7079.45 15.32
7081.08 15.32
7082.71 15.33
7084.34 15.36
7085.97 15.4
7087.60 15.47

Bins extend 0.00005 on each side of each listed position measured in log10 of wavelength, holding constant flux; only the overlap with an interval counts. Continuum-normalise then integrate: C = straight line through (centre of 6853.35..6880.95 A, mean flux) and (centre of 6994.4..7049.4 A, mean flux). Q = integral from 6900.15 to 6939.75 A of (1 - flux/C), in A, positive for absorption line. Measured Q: 4.8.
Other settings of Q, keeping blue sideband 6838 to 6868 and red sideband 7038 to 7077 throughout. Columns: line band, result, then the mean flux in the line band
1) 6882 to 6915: 4.6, 12.5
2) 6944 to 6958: -0.2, 14.6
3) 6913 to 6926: 1.9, 12.4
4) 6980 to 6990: 0.3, 14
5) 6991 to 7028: 0.1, 14.3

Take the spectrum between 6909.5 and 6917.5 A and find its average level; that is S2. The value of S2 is 11.3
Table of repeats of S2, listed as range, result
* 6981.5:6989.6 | 14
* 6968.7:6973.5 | 14.6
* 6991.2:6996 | 13.9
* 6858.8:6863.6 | 14.4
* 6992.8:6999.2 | 14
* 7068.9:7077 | 15.1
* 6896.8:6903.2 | 12.2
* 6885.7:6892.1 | 13.7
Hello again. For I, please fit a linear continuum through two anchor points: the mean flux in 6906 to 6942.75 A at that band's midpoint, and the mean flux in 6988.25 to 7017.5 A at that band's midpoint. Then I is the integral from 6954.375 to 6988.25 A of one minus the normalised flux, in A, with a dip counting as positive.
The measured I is -1.8 A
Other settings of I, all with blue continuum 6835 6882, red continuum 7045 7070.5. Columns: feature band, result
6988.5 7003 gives 0.2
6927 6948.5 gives 0.2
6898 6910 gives 2.3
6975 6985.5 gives 0.1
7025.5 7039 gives -0.5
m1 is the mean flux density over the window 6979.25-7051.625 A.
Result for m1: 14.2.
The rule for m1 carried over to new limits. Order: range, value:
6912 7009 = 14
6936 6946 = 14.2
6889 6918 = 12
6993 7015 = 14.3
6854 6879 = 14.5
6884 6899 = 13.3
